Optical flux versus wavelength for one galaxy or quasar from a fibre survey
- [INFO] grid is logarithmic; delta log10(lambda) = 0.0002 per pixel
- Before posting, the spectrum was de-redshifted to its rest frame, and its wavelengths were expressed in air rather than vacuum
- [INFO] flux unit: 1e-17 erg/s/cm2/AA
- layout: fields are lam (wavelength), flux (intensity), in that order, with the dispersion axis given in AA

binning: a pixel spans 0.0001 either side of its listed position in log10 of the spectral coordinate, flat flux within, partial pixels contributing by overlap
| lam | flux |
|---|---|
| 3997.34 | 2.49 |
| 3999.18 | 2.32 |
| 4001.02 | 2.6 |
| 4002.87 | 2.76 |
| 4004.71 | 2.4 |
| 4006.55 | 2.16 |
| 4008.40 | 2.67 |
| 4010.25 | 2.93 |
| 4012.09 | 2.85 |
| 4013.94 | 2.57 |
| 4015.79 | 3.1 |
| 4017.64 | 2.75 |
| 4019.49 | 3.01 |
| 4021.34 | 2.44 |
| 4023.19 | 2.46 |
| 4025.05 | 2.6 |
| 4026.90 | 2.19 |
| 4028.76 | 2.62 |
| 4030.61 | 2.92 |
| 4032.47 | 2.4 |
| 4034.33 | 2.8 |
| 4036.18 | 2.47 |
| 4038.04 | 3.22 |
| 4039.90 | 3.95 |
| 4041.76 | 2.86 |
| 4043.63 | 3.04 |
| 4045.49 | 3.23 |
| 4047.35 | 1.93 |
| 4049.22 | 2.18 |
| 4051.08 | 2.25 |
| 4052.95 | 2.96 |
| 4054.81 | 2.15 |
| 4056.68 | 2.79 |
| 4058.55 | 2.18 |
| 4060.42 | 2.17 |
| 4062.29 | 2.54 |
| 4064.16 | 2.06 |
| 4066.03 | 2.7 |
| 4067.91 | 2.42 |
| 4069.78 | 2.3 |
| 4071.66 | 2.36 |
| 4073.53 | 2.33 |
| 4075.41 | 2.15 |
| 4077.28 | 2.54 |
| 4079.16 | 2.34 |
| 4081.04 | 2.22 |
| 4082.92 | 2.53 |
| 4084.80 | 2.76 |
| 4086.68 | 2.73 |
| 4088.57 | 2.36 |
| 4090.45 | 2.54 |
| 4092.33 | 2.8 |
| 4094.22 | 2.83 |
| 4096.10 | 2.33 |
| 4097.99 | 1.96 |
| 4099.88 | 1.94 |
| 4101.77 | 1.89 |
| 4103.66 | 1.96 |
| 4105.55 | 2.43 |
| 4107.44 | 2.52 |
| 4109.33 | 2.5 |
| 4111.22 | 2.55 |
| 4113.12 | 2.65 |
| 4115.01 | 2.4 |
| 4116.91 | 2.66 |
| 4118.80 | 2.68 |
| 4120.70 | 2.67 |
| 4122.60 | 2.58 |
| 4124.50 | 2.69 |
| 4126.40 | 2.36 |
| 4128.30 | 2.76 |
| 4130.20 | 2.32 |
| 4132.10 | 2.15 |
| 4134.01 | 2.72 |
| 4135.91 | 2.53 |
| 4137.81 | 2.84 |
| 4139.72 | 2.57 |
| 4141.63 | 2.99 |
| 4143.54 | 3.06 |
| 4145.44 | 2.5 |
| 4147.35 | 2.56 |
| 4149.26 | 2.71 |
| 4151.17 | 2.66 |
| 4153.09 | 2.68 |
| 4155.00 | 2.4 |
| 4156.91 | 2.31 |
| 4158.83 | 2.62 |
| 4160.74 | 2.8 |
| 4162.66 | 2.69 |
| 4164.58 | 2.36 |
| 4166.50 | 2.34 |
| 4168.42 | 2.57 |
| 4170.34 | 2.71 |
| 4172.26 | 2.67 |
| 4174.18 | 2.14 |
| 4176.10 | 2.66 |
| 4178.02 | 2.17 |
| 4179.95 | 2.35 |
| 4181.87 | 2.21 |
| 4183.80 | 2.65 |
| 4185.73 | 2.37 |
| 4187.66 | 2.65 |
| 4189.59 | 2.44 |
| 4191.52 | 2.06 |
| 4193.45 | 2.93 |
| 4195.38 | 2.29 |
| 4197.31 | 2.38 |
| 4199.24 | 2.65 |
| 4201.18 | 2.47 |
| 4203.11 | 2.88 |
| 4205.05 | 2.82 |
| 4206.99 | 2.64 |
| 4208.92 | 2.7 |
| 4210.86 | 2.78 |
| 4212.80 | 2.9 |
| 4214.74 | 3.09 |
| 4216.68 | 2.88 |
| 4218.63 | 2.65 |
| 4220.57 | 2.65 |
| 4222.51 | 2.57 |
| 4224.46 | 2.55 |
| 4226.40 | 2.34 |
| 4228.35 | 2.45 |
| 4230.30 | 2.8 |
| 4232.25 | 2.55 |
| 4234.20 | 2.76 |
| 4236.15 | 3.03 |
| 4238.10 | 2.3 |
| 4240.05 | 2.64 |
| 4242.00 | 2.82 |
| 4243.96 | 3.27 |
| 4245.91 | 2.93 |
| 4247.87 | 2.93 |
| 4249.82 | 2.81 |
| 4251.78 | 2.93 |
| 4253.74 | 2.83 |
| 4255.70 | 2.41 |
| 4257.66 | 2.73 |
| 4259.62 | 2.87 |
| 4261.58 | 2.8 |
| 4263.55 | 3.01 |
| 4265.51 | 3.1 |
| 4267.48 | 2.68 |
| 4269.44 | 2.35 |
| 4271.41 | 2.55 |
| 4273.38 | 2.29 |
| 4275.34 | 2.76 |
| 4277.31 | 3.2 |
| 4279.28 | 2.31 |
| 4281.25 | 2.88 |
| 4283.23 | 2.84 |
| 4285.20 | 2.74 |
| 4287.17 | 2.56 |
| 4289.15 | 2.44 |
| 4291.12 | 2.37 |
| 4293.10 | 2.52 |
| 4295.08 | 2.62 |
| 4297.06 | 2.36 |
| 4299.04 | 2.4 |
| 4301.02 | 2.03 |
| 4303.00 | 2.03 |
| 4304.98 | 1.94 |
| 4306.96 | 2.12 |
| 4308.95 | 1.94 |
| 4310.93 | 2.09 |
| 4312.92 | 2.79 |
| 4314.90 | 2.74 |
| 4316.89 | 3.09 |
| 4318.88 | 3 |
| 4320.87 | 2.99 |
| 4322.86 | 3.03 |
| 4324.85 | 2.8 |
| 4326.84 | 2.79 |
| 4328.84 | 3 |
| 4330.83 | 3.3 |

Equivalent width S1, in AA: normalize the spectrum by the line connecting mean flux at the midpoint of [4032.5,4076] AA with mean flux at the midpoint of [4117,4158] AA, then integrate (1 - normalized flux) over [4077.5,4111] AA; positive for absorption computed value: 2.4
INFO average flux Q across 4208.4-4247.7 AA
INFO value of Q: 2.74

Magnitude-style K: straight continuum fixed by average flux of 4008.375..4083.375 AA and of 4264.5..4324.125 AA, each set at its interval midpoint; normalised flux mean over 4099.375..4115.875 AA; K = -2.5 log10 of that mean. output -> 0.11 mag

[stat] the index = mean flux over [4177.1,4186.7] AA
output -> 2.35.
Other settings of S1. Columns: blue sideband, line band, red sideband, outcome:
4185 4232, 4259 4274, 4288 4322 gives -1.2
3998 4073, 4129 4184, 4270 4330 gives 0.9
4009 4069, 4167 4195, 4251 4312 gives 1.3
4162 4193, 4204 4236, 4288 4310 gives -4.4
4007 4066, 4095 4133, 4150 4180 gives 2.4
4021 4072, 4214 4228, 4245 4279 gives 0.4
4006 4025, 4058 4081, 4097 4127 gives 1.8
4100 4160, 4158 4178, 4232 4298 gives 0.4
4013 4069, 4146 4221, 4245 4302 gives 2.1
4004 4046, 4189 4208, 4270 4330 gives 0.6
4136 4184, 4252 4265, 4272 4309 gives -1.7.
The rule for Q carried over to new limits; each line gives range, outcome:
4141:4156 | 2.69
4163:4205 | 2.48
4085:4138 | 2.48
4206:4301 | 2.69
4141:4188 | 2.55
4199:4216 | 2.78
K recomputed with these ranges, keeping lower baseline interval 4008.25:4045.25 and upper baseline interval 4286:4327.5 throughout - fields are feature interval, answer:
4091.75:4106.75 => 0.20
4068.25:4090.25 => 0.14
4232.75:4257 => -0.09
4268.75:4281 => -0.03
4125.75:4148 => 0.03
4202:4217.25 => -0.09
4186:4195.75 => 0.06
